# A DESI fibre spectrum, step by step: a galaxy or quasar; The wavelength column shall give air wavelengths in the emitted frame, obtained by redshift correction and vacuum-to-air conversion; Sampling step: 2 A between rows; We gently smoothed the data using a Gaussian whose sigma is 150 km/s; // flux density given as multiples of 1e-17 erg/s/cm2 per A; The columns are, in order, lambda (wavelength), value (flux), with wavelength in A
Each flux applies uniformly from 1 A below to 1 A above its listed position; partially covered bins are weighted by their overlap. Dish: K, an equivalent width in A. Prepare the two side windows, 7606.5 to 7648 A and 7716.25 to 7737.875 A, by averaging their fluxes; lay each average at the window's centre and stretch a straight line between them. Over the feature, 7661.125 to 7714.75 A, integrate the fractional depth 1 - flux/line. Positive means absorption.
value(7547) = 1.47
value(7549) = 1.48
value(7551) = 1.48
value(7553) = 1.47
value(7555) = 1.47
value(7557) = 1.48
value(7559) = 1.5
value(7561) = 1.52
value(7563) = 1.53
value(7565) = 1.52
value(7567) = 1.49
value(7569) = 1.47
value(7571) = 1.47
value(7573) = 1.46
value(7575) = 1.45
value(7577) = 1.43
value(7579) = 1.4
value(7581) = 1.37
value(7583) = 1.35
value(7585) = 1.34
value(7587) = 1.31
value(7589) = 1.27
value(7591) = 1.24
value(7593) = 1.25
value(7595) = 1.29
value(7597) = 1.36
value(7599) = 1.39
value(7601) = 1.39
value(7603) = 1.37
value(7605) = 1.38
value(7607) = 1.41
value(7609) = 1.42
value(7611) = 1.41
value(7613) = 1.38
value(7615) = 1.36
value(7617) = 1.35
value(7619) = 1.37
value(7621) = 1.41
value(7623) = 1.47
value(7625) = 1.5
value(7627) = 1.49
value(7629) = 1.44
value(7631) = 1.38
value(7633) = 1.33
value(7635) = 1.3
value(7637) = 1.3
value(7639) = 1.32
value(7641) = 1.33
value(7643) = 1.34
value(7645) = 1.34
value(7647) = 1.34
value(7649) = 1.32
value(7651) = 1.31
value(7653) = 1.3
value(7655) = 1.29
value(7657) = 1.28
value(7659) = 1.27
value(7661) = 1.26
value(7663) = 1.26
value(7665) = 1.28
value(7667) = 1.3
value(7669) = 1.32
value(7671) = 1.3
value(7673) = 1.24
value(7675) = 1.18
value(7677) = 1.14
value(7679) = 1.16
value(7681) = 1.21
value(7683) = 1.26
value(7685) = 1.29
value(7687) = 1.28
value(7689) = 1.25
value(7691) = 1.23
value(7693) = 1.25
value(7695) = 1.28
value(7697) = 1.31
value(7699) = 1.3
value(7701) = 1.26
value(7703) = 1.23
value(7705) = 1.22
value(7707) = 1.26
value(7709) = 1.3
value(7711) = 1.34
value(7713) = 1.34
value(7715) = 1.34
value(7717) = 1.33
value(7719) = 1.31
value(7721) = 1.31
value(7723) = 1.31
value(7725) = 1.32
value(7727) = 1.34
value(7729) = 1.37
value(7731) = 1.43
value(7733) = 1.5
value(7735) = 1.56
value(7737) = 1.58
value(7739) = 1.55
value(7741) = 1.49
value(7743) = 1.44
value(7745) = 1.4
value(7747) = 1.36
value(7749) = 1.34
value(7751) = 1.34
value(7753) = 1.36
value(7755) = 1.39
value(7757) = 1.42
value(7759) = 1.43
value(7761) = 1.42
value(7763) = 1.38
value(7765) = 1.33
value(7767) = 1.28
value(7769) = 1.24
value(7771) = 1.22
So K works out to 4.9 A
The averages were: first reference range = 1.38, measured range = 1.26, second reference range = 1.4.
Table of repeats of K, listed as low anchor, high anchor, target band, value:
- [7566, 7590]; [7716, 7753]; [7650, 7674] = 2.0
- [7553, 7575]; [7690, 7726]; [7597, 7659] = 1.6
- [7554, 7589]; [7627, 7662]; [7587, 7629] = 0.2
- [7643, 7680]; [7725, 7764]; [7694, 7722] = 1.3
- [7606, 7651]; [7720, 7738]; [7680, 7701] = 2.0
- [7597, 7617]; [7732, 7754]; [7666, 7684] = 2.3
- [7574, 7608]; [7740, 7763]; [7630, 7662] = 1.3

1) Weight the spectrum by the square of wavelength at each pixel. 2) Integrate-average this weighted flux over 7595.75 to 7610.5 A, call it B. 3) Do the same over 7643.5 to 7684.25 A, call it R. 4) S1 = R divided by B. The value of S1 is 0.93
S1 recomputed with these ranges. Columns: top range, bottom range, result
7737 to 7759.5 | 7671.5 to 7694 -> 1.17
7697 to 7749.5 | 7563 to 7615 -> 1.02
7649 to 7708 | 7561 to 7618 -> 0.93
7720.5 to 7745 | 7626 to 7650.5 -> 1.09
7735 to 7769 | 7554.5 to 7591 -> 1.03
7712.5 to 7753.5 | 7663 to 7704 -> 1.13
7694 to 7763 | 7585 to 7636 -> 1.03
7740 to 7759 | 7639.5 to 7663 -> 1.10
